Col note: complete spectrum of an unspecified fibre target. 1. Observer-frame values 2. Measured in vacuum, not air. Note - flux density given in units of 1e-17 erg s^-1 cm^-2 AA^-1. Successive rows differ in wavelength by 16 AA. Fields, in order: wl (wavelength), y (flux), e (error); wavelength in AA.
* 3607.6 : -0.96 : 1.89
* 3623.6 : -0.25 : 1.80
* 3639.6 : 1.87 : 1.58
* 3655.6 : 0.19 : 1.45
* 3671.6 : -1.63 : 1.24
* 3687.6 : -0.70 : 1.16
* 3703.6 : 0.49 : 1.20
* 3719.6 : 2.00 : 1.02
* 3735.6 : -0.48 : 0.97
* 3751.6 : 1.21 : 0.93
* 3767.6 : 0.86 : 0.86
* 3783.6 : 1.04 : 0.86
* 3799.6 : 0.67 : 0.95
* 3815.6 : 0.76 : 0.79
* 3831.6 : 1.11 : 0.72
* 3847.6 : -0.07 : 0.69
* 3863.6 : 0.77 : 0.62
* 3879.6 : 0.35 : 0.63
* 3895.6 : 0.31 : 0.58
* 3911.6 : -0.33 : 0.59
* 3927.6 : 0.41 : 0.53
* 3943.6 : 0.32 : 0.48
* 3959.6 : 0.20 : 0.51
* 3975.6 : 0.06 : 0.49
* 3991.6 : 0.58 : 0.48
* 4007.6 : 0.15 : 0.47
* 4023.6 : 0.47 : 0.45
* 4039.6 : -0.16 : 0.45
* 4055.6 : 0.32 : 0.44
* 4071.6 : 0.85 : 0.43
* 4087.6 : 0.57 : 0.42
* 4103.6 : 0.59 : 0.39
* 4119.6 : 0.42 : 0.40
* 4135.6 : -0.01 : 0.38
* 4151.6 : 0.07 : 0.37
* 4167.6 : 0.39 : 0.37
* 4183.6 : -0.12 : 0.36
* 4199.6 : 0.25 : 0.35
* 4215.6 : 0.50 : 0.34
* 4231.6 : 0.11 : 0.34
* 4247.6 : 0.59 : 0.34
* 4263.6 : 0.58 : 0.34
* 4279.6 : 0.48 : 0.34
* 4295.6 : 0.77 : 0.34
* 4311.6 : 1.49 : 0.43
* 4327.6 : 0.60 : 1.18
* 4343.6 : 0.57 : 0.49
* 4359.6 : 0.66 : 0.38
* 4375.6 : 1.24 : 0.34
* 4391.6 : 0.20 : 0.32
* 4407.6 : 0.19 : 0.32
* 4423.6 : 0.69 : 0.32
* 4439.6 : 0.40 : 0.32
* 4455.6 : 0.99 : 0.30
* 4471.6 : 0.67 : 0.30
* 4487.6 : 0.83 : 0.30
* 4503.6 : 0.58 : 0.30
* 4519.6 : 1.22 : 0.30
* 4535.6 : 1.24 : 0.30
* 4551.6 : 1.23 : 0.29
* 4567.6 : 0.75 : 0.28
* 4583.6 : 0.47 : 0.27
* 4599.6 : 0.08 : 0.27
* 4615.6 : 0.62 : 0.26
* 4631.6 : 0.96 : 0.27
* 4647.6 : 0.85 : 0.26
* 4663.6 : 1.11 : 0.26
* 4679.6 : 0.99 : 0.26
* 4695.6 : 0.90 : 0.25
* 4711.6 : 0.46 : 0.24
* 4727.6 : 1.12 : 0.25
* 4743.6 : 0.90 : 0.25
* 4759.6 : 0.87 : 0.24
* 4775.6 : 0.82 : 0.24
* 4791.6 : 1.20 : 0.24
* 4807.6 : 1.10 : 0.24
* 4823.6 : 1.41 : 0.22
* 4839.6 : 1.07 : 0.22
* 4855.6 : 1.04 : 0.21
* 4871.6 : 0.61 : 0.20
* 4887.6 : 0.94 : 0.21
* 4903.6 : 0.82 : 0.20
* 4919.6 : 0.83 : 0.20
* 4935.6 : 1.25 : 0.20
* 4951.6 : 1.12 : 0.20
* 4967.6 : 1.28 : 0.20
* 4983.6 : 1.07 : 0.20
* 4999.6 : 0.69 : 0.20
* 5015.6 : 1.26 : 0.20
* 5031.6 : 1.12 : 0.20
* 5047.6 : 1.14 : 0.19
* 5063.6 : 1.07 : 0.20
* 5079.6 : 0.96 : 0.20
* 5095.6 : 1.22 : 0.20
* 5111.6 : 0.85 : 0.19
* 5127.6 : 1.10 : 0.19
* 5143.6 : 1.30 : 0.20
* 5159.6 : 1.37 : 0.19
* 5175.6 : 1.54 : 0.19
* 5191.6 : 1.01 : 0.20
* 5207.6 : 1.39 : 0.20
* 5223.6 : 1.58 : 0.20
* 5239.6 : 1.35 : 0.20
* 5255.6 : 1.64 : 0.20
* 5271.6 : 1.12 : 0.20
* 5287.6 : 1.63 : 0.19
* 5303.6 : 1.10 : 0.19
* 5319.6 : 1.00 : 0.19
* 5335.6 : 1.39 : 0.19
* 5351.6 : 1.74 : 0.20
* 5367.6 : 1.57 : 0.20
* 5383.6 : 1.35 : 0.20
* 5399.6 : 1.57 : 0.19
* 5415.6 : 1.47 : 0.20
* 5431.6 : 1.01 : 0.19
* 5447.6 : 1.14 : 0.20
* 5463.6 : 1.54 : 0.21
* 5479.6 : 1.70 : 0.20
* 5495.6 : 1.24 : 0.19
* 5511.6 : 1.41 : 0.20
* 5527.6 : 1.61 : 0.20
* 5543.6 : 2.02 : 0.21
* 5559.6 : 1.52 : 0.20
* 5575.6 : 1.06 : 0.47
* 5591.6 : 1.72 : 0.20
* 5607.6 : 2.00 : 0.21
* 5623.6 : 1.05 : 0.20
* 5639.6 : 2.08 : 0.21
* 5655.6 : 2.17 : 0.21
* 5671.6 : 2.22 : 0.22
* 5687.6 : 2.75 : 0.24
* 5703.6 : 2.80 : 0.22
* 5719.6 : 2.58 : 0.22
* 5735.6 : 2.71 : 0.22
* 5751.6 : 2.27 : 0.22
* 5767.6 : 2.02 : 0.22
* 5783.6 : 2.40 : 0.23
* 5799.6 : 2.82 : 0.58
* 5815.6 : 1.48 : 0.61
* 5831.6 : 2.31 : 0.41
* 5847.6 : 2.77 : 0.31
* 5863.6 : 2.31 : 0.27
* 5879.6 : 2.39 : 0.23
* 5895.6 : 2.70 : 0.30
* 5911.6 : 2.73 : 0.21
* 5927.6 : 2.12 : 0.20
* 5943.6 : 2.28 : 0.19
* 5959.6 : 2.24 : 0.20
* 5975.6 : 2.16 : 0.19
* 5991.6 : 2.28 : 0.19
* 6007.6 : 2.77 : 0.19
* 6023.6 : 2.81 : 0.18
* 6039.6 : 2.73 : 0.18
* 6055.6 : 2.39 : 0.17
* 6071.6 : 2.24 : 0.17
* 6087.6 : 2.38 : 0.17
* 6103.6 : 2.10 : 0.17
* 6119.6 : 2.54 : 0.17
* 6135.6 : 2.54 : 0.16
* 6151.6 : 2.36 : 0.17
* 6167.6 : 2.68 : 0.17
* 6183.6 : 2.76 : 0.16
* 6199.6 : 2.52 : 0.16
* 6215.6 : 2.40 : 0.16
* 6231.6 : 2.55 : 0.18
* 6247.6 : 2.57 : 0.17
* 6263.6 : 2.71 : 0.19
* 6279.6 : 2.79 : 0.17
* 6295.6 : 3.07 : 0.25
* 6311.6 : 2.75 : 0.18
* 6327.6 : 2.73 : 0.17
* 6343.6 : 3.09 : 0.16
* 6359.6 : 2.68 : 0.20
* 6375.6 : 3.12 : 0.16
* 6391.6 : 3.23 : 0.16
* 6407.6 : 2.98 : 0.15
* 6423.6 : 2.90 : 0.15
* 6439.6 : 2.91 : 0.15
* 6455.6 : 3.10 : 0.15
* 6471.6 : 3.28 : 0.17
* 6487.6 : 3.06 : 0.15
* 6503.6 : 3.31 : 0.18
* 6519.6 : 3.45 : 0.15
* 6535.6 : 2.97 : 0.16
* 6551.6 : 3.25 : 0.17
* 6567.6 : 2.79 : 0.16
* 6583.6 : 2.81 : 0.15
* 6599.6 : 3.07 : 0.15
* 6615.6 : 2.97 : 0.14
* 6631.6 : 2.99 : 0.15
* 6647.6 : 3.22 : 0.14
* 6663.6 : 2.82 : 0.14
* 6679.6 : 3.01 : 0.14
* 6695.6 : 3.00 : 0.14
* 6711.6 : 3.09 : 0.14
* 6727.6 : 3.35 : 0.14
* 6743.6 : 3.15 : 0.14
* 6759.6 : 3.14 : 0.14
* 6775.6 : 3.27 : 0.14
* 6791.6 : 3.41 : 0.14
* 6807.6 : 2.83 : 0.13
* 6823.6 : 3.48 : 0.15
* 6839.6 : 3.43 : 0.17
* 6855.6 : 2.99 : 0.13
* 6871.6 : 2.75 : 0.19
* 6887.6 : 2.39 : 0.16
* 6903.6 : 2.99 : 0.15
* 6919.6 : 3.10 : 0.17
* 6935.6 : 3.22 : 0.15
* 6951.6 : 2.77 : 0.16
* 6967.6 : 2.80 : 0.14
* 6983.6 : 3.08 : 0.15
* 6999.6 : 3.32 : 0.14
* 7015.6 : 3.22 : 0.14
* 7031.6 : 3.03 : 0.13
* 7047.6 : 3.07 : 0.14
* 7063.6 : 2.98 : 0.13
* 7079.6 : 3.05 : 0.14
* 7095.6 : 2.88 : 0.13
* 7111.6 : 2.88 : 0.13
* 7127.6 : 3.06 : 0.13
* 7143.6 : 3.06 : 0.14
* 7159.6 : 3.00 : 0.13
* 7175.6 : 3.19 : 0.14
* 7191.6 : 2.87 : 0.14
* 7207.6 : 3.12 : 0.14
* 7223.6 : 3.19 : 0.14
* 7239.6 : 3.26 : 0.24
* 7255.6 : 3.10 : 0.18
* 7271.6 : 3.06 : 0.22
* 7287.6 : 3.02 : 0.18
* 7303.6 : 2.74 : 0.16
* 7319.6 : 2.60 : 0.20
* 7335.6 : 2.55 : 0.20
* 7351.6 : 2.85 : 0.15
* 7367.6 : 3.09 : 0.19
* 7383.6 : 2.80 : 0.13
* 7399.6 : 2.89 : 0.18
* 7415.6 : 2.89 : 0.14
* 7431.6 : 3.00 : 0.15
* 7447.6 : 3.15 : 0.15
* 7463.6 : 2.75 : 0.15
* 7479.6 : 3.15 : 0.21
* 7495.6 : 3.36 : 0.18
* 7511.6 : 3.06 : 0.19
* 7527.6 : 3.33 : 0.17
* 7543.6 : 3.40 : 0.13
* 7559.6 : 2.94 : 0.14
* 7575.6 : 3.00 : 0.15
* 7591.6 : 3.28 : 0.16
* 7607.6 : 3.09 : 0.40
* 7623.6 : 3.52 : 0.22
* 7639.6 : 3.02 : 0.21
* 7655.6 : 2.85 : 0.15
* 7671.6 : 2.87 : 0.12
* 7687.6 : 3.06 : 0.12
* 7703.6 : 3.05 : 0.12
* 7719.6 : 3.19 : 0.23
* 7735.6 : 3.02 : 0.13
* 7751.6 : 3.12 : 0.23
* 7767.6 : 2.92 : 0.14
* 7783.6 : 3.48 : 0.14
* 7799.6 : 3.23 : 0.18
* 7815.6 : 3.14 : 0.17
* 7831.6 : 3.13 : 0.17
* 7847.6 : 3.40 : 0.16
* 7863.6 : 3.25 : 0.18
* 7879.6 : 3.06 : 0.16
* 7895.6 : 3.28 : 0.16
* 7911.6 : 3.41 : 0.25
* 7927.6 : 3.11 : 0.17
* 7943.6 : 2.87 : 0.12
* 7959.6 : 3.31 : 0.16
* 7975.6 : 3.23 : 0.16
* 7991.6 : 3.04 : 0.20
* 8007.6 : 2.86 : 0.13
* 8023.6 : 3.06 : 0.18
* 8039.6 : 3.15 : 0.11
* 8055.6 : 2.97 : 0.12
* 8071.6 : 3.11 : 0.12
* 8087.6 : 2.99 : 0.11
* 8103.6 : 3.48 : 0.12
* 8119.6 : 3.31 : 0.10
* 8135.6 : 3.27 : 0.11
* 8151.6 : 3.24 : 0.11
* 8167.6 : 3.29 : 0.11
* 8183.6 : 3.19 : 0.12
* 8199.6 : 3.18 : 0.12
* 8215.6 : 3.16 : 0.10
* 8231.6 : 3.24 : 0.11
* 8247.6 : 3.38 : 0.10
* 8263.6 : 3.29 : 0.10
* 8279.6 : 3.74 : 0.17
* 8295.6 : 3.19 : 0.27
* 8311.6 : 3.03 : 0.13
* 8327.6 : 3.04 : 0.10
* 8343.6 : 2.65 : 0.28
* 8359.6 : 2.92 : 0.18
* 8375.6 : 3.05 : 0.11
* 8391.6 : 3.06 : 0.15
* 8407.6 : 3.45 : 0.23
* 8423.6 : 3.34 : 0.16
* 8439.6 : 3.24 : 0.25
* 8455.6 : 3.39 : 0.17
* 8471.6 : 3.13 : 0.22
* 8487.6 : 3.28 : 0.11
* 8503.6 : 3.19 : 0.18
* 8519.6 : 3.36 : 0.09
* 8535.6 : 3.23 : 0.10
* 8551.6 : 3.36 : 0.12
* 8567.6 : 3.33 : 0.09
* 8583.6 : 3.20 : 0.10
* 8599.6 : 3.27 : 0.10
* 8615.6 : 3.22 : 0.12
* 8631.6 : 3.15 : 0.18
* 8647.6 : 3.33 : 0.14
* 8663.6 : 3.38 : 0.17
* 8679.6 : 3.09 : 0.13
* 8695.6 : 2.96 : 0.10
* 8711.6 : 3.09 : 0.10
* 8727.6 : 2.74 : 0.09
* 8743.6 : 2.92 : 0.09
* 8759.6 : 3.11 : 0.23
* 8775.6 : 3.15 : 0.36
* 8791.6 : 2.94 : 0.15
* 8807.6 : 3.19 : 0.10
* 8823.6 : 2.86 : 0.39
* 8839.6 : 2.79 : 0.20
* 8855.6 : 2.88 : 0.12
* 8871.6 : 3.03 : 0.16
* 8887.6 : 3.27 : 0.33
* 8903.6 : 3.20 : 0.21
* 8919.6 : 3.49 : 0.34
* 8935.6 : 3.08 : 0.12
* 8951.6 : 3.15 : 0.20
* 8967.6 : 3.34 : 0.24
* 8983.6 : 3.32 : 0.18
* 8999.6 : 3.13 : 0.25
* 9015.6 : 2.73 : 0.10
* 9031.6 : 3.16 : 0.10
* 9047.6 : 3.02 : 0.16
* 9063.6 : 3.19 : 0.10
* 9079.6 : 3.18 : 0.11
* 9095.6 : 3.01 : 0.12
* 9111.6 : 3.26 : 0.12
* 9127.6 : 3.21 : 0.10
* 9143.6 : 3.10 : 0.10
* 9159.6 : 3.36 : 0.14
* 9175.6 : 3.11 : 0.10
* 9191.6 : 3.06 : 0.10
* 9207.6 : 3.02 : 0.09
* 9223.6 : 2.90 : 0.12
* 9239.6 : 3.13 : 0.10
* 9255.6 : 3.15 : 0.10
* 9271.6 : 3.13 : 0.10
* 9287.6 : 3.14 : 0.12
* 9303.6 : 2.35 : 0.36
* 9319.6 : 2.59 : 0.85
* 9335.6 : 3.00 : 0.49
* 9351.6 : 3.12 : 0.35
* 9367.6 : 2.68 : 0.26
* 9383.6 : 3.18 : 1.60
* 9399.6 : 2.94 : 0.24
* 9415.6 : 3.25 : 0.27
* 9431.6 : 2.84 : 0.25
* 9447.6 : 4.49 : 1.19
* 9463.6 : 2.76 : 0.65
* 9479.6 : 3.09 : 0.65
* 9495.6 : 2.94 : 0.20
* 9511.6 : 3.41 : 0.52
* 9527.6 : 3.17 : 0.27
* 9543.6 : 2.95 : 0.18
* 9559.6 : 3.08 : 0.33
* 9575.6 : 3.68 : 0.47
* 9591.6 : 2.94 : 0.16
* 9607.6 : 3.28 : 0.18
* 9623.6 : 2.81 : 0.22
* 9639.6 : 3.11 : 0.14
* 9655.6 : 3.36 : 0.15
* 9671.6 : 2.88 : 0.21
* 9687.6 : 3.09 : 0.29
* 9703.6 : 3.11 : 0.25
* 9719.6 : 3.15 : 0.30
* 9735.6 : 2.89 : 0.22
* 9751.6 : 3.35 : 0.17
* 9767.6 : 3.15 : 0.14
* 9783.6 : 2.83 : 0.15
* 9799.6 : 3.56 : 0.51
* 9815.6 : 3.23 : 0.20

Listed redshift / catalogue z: 0.42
